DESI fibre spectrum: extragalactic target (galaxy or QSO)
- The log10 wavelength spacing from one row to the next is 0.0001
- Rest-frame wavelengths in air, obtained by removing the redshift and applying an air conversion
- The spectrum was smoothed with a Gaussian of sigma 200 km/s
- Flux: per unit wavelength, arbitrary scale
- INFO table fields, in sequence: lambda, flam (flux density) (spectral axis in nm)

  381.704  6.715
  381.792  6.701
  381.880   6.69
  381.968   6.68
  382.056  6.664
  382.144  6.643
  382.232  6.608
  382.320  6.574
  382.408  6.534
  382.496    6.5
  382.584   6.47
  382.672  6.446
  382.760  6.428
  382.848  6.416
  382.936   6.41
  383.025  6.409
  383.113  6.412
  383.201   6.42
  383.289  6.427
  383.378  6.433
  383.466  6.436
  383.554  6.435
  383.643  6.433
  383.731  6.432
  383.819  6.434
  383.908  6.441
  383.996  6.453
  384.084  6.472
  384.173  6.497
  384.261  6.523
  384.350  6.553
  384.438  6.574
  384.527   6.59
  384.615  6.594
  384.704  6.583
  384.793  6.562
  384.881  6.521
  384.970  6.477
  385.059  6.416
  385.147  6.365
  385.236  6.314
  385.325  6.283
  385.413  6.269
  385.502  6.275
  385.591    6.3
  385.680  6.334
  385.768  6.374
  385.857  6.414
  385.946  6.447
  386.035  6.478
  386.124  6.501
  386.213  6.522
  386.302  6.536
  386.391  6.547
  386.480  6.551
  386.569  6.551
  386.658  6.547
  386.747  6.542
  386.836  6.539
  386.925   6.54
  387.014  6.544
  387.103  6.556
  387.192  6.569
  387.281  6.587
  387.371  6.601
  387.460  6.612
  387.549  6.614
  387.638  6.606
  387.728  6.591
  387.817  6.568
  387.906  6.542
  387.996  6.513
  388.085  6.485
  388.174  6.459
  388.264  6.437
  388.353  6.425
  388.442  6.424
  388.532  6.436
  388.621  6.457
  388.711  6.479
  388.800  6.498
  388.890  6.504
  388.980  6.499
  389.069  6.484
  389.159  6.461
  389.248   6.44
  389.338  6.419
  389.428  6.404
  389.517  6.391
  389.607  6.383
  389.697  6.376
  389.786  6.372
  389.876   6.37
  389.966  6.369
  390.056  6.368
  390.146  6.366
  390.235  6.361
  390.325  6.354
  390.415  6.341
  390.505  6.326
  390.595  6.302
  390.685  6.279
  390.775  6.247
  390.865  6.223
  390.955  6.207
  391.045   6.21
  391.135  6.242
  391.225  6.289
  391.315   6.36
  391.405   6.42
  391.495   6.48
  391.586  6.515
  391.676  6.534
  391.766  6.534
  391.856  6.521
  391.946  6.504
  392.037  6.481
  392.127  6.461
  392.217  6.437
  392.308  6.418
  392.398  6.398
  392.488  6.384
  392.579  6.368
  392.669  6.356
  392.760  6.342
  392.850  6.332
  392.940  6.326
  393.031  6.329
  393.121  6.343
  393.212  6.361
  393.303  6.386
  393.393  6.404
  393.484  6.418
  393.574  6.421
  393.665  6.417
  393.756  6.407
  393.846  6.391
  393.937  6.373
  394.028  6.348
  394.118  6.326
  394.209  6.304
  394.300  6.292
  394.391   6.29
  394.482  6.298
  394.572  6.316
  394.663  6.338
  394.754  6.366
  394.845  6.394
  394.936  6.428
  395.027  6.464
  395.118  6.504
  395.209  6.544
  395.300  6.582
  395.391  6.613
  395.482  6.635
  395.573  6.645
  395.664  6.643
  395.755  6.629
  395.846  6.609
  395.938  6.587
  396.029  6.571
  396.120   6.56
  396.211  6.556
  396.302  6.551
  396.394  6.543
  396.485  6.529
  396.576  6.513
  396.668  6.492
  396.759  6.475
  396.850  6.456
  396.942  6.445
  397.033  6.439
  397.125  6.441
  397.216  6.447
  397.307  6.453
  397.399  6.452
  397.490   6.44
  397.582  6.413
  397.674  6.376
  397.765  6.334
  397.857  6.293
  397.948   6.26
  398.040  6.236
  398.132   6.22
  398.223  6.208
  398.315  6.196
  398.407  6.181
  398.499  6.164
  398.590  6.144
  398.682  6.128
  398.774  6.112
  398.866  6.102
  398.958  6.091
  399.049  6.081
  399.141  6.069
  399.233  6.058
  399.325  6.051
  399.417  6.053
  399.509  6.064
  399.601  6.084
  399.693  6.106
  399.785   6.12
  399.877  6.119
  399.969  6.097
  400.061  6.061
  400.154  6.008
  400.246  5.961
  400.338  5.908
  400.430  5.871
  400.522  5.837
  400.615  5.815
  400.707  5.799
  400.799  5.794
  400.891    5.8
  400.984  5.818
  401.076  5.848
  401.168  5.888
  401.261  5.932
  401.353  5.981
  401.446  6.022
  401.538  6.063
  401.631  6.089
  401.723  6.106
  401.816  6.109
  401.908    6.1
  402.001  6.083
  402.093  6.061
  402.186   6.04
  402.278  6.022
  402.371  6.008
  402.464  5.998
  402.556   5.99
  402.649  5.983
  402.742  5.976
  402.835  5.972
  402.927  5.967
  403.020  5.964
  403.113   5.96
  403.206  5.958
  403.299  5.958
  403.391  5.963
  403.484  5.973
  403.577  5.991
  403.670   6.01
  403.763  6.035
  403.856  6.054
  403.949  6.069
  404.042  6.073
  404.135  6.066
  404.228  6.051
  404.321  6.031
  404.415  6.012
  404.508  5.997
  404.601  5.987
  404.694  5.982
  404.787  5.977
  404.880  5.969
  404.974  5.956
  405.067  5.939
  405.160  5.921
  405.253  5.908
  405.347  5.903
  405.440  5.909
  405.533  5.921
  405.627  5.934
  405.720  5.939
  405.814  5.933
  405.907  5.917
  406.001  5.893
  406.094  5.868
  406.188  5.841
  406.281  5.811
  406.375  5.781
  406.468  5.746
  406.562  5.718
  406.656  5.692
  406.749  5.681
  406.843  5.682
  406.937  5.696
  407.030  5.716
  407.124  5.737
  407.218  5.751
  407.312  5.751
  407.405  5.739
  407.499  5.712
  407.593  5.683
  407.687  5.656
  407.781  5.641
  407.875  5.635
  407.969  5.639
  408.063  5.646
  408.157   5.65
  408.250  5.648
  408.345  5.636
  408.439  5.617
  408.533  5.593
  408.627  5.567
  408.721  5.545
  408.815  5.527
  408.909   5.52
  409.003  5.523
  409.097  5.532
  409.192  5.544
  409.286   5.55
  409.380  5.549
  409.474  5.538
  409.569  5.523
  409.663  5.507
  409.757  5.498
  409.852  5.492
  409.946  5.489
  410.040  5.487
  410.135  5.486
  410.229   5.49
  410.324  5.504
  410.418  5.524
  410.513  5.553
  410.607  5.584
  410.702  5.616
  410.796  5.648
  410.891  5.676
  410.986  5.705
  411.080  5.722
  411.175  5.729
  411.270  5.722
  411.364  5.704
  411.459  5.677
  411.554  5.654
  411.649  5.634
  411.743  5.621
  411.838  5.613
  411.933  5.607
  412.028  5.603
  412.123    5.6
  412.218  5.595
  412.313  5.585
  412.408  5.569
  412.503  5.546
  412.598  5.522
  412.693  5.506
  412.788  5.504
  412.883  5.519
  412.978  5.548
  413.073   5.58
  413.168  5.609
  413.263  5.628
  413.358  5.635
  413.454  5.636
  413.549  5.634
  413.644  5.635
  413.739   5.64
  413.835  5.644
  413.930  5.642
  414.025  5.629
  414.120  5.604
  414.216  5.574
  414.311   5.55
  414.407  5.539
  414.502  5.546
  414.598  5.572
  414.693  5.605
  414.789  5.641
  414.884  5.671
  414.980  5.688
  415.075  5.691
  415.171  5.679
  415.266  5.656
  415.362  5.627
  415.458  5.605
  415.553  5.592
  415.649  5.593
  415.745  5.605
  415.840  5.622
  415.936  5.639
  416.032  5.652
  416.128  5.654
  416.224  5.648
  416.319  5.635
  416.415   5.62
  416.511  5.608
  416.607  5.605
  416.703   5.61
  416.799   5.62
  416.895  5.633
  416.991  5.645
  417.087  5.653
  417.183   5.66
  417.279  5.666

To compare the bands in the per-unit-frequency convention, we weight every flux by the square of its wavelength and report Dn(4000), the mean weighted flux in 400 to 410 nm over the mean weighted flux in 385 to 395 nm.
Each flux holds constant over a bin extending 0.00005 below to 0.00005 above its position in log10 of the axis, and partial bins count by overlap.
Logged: 1.0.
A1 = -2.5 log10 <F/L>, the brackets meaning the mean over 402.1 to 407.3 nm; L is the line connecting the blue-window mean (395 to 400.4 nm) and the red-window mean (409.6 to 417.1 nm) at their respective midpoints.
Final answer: 0.01 mag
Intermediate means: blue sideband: 6.32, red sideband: 5.61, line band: 5.92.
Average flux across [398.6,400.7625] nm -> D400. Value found 6.03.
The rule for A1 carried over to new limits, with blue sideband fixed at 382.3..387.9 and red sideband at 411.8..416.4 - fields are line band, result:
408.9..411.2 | 0.03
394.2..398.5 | -0.05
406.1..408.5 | 0.02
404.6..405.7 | -0.01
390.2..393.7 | -0.02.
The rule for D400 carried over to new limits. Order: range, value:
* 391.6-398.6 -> 6.42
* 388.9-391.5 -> 6.36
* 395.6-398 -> 6.48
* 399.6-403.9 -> 5.98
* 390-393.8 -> 6.37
